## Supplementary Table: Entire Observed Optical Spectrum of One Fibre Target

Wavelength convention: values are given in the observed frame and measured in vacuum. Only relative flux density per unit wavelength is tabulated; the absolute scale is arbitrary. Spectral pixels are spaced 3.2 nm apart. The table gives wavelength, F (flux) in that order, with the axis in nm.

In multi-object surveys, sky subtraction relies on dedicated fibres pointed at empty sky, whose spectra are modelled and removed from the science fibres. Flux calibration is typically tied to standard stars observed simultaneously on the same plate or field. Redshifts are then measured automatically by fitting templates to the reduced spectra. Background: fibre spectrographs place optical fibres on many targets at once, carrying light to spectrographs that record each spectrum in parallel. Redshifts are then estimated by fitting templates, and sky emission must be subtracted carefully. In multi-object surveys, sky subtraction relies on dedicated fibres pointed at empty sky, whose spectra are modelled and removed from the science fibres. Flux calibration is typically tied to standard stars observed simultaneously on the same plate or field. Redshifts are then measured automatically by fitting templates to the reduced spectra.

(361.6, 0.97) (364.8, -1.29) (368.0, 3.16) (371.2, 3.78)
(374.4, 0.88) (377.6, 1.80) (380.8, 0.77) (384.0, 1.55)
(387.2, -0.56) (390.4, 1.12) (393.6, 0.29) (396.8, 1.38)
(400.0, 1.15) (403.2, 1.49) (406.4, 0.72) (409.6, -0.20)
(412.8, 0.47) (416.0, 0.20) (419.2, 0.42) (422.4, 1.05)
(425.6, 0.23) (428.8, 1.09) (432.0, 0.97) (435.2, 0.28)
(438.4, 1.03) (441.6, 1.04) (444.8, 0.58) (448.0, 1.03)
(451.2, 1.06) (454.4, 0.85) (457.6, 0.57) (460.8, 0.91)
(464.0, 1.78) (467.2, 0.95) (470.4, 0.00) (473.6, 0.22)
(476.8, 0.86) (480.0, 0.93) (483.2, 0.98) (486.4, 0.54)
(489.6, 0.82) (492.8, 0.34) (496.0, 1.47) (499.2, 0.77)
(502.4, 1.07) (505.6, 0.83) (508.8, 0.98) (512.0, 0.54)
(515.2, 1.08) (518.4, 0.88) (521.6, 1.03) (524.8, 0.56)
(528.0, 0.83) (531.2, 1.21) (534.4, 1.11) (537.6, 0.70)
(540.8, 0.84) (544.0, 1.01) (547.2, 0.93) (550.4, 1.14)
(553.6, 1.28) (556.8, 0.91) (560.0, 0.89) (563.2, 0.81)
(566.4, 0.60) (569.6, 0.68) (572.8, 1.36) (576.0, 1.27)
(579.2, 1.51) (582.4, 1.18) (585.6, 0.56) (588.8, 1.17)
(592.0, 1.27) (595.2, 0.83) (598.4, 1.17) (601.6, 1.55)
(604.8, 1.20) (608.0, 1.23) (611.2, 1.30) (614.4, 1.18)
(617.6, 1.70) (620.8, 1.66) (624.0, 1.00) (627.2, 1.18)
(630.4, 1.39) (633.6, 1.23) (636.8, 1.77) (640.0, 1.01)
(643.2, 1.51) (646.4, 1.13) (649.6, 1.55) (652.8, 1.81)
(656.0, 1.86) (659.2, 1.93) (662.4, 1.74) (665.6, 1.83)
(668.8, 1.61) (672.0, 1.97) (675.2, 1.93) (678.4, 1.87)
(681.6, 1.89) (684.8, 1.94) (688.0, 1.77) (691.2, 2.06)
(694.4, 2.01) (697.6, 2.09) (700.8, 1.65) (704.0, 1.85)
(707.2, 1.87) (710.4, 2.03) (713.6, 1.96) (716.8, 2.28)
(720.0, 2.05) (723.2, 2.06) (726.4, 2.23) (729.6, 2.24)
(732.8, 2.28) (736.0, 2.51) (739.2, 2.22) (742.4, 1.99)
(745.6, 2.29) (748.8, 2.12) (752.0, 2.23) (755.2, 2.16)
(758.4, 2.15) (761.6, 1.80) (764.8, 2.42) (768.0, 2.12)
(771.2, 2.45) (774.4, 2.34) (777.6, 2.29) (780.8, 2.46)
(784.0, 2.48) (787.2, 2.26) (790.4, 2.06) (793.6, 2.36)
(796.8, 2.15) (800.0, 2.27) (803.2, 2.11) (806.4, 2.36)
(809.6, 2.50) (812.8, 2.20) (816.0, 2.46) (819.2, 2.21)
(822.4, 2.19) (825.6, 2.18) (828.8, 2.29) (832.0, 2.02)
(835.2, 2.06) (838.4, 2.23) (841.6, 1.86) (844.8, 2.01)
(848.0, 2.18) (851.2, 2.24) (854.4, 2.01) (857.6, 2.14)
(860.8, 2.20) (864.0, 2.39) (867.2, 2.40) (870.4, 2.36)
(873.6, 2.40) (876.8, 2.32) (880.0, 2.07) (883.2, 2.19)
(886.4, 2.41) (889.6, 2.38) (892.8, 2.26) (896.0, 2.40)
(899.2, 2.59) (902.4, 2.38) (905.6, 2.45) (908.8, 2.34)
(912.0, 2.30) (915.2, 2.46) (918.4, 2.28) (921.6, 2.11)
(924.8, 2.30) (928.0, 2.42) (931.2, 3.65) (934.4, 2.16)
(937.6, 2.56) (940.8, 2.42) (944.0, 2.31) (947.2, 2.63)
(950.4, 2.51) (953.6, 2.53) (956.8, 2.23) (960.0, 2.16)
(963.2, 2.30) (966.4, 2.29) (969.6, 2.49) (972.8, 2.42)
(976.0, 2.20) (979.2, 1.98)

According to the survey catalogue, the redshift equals 0.630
